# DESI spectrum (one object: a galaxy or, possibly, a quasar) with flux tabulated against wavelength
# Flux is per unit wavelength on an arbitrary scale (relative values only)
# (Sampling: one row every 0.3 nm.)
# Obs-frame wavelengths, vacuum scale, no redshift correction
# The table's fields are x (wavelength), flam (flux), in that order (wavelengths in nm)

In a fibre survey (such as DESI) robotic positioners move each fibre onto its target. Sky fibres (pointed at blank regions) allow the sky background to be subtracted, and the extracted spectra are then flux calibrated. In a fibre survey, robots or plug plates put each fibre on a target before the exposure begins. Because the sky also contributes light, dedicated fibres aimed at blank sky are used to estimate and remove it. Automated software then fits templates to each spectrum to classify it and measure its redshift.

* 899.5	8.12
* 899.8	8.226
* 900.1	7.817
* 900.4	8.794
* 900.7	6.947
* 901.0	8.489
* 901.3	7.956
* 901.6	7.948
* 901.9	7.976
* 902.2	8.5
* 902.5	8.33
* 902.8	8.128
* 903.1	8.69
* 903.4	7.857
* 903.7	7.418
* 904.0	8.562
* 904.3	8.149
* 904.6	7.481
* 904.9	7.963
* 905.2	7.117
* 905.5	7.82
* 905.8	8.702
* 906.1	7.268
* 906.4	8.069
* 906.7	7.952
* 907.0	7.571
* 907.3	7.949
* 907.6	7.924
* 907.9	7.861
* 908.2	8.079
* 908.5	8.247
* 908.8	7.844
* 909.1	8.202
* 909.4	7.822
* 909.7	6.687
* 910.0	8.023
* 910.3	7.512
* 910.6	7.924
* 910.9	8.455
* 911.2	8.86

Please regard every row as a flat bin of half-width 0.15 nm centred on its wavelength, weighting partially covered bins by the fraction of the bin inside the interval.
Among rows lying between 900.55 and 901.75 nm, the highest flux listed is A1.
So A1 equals 8.489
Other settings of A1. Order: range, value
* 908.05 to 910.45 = 8.247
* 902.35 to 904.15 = 8.69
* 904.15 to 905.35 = 8.149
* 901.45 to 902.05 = 7.976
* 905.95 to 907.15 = 8.069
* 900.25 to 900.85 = 8.794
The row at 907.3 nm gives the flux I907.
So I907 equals 7.949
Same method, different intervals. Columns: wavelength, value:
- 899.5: 8.12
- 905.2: 7.117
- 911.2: 8.86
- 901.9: 7.976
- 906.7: 7.952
